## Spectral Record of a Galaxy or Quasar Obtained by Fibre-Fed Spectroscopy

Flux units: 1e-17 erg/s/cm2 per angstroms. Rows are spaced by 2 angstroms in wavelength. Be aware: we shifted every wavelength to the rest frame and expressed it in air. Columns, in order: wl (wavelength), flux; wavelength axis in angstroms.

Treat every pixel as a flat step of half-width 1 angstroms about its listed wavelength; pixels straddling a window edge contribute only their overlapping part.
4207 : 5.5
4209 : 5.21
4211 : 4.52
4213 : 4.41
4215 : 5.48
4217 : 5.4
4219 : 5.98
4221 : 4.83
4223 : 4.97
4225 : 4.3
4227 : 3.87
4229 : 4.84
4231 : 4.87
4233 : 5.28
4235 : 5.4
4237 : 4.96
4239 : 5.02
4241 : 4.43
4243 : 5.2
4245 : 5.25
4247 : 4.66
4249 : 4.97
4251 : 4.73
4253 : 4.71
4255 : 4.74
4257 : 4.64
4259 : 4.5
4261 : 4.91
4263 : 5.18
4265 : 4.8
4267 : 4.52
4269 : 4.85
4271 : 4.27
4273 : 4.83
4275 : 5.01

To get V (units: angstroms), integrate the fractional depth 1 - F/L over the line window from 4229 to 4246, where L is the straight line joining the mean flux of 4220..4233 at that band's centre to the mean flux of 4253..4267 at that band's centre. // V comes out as -1.2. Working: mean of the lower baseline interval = 4.66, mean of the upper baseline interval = 4.77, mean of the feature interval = 5.04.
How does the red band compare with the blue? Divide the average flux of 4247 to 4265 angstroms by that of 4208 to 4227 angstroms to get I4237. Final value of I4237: 1.0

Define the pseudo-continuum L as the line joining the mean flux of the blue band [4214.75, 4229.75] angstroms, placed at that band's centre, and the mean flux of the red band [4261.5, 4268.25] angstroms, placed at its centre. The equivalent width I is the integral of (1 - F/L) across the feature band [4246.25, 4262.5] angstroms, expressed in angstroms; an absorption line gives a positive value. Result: 0.4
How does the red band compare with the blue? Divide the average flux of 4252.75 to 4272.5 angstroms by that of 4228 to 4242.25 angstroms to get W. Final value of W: 0.9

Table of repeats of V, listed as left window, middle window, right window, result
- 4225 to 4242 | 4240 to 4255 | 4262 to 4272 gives -0.2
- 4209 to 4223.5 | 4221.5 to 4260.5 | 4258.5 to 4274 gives 0.9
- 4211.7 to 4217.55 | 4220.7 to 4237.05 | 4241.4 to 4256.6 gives 0.5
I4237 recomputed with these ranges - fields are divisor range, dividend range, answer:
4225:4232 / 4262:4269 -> 1.08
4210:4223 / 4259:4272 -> 0.93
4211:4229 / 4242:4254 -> 1.01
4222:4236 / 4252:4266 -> 1.00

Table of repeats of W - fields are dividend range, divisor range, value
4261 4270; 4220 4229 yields 1.07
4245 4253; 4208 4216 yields 0.99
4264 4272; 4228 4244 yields 0.92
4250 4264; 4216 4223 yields 0.89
